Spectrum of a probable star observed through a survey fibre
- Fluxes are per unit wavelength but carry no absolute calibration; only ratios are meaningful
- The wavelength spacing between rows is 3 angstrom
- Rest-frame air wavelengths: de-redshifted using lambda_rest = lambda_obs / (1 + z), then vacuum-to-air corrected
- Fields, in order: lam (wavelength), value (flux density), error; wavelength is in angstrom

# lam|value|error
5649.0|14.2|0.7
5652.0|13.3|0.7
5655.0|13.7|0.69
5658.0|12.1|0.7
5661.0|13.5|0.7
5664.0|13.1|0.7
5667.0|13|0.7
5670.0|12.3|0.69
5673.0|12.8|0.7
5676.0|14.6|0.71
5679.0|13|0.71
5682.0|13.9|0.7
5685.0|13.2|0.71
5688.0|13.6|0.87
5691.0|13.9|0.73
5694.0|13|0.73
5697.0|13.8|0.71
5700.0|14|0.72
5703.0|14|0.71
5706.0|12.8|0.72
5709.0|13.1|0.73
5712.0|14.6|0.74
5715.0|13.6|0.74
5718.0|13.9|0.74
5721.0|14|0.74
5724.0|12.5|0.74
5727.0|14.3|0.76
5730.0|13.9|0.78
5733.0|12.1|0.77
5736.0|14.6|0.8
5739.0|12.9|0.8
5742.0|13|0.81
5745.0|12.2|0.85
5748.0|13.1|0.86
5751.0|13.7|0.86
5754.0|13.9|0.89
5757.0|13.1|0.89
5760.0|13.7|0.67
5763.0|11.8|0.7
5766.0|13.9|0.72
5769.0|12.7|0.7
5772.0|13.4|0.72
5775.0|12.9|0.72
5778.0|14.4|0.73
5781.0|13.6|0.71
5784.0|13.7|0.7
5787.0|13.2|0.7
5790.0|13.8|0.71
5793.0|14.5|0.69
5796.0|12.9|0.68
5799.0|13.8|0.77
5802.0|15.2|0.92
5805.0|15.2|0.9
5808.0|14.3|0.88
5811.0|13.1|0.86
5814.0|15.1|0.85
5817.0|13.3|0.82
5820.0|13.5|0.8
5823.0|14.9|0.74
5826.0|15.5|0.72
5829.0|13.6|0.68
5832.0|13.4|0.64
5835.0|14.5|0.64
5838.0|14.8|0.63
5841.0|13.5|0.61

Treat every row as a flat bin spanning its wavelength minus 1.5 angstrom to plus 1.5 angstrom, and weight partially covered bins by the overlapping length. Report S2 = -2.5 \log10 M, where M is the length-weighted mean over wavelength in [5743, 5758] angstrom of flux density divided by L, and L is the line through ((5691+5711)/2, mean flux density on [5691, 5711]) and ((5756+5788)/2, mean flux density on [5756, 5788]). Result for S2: 0.014 mag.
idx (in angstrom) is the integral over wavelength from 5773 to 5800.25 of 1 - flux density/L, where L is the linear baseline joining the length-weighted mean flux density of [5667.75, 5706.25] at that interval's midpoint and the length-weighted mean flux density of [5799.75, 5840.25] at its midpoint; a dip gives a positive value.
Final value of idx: 0.9 angstrom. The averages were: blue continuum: 13.5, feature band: 13.6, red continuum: 14.3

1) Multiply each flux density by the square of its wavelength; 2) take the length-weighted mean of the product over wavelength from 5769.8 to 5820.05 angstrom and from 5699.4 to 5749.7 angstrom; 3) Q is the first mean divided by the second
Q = 1.1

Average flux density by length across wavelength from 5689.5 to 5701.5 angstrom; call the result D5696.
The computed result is 13.7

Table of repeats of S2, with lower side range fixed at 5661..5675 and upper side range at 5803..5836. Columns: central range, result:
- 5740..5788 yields 0.040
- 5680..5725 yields -0.030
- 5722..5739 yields 0.002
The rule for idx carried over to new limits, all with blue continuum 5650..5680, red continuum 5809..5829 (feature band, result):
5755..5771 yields 0.9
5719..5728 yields 0.0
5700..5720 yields -0.4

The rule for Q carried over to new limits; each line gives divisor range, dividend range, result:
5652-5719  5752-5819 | 1.06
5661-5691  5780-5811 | 1.09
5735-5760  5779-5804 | 1.06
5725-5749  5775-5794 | 1.06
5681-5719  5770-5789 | 1.02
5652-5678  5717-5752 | 1.04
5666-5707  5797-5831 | 1.11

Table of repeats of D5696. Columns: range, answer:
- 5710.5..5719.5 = 14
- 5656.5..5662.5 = 12.8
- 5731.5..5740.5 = 13.2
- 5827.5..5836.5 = 13.8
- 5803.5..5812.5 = 14.2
